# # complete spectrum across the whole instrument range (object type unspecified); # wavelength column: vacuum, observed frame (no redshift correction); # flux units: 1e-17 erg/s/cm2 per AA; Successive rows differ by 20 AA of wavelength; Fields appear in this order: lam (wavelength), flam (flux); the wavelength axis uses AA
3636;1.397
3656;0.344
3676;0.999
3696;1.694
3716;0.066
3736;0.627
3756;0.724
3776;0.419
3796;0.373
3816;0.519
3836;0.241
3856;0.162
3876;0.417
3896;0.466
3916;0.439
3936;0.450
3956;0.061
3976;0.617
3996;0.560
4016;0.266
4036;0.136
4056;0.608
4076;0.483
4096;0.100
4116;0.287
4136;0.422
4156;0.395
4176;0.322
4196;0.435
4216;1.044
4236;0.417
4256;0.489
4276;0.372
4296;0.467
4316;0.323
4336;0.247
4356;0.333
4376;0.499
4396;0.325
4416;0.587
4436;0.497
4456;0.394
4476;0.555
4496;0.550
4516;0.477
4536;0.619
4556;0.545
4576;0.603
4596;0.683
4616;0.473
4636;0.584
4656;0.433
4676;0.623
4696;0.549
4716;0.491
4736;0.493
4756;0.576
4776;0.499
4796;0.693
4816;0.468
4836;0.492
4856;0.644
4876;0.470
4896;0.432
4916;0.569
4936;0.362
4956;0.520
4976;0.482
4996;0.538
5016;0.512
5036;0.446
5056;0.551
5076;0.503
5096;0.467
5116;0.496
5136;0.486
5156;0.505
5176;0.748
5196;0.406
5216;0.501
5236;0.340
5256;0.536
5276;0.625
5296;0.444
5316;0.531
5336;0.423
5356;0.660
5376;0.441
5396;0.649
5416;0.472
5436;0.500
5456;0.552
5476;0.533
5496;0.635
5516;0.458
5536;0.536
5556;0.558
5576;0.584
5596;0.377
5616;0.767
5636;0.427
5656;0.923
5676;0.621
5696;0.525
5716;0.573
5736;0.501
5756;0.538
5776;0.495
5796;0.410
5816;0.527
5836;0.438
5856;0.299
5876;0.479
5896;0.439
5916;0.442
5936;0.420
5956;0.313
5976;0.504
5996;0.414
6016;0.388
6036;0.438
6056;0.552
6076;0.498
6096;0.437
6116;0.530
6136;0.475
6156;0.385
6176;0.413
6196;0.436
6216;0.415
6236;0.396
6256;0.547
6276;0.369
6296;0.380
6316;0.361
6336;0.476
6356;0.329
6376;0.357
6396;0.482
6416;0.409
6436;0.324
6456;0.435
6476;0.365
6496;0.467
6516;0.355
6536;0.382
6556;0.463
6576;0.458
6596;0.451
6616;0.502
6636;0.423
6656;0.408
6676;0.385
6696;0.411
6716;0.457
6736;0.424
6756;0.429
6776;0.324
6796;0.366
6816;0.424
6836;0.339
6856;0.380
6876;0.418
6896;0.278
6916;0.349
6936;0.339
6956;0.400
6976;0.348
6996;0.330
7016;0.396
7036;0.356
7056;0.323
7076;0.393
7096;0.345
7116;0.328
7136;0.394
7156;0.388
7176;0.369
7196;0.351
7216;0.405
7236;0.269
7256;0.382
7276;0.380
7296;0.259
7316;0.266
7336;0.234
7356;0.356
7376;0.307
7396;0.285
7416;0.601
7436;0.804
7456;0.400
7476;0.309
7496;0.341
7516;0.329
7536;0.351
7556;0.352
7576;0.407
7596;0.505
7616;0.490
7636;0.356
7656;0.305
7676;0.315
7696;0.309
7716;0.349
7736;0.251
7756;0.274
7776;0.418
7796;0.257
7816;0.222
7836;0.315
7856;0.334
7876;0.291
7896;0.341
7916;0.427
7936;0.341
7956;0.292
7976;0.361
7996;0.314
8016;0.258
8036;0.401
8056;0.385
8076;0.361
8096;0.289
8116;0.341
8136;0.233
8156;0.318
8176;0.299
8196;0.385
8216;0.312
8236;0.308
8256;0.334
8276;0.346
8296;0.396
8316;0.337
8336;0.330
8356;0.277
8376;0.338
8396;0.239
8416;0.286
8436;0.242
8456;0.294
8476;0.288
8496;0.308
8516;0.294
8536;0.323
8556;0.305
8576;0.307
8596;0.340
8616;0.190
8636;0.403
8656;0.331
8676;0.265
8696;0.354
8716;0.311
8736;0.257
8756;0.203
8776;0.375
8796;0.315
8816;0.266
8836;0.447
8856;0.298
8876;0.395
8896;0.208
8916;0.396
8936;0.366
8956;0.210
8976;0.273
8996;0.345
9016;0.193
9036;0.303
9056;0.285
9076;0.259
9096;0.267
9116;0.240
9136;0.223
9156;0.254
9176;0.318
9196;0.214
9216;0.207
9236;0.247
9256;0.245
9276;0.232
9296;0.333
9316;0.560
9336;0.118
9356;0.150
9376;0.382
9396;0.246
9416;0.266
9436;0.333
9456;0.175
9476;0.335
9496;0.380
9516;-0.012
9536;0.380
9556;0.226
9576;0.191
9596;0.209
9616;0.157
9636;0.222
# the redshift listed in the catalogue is 0.131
